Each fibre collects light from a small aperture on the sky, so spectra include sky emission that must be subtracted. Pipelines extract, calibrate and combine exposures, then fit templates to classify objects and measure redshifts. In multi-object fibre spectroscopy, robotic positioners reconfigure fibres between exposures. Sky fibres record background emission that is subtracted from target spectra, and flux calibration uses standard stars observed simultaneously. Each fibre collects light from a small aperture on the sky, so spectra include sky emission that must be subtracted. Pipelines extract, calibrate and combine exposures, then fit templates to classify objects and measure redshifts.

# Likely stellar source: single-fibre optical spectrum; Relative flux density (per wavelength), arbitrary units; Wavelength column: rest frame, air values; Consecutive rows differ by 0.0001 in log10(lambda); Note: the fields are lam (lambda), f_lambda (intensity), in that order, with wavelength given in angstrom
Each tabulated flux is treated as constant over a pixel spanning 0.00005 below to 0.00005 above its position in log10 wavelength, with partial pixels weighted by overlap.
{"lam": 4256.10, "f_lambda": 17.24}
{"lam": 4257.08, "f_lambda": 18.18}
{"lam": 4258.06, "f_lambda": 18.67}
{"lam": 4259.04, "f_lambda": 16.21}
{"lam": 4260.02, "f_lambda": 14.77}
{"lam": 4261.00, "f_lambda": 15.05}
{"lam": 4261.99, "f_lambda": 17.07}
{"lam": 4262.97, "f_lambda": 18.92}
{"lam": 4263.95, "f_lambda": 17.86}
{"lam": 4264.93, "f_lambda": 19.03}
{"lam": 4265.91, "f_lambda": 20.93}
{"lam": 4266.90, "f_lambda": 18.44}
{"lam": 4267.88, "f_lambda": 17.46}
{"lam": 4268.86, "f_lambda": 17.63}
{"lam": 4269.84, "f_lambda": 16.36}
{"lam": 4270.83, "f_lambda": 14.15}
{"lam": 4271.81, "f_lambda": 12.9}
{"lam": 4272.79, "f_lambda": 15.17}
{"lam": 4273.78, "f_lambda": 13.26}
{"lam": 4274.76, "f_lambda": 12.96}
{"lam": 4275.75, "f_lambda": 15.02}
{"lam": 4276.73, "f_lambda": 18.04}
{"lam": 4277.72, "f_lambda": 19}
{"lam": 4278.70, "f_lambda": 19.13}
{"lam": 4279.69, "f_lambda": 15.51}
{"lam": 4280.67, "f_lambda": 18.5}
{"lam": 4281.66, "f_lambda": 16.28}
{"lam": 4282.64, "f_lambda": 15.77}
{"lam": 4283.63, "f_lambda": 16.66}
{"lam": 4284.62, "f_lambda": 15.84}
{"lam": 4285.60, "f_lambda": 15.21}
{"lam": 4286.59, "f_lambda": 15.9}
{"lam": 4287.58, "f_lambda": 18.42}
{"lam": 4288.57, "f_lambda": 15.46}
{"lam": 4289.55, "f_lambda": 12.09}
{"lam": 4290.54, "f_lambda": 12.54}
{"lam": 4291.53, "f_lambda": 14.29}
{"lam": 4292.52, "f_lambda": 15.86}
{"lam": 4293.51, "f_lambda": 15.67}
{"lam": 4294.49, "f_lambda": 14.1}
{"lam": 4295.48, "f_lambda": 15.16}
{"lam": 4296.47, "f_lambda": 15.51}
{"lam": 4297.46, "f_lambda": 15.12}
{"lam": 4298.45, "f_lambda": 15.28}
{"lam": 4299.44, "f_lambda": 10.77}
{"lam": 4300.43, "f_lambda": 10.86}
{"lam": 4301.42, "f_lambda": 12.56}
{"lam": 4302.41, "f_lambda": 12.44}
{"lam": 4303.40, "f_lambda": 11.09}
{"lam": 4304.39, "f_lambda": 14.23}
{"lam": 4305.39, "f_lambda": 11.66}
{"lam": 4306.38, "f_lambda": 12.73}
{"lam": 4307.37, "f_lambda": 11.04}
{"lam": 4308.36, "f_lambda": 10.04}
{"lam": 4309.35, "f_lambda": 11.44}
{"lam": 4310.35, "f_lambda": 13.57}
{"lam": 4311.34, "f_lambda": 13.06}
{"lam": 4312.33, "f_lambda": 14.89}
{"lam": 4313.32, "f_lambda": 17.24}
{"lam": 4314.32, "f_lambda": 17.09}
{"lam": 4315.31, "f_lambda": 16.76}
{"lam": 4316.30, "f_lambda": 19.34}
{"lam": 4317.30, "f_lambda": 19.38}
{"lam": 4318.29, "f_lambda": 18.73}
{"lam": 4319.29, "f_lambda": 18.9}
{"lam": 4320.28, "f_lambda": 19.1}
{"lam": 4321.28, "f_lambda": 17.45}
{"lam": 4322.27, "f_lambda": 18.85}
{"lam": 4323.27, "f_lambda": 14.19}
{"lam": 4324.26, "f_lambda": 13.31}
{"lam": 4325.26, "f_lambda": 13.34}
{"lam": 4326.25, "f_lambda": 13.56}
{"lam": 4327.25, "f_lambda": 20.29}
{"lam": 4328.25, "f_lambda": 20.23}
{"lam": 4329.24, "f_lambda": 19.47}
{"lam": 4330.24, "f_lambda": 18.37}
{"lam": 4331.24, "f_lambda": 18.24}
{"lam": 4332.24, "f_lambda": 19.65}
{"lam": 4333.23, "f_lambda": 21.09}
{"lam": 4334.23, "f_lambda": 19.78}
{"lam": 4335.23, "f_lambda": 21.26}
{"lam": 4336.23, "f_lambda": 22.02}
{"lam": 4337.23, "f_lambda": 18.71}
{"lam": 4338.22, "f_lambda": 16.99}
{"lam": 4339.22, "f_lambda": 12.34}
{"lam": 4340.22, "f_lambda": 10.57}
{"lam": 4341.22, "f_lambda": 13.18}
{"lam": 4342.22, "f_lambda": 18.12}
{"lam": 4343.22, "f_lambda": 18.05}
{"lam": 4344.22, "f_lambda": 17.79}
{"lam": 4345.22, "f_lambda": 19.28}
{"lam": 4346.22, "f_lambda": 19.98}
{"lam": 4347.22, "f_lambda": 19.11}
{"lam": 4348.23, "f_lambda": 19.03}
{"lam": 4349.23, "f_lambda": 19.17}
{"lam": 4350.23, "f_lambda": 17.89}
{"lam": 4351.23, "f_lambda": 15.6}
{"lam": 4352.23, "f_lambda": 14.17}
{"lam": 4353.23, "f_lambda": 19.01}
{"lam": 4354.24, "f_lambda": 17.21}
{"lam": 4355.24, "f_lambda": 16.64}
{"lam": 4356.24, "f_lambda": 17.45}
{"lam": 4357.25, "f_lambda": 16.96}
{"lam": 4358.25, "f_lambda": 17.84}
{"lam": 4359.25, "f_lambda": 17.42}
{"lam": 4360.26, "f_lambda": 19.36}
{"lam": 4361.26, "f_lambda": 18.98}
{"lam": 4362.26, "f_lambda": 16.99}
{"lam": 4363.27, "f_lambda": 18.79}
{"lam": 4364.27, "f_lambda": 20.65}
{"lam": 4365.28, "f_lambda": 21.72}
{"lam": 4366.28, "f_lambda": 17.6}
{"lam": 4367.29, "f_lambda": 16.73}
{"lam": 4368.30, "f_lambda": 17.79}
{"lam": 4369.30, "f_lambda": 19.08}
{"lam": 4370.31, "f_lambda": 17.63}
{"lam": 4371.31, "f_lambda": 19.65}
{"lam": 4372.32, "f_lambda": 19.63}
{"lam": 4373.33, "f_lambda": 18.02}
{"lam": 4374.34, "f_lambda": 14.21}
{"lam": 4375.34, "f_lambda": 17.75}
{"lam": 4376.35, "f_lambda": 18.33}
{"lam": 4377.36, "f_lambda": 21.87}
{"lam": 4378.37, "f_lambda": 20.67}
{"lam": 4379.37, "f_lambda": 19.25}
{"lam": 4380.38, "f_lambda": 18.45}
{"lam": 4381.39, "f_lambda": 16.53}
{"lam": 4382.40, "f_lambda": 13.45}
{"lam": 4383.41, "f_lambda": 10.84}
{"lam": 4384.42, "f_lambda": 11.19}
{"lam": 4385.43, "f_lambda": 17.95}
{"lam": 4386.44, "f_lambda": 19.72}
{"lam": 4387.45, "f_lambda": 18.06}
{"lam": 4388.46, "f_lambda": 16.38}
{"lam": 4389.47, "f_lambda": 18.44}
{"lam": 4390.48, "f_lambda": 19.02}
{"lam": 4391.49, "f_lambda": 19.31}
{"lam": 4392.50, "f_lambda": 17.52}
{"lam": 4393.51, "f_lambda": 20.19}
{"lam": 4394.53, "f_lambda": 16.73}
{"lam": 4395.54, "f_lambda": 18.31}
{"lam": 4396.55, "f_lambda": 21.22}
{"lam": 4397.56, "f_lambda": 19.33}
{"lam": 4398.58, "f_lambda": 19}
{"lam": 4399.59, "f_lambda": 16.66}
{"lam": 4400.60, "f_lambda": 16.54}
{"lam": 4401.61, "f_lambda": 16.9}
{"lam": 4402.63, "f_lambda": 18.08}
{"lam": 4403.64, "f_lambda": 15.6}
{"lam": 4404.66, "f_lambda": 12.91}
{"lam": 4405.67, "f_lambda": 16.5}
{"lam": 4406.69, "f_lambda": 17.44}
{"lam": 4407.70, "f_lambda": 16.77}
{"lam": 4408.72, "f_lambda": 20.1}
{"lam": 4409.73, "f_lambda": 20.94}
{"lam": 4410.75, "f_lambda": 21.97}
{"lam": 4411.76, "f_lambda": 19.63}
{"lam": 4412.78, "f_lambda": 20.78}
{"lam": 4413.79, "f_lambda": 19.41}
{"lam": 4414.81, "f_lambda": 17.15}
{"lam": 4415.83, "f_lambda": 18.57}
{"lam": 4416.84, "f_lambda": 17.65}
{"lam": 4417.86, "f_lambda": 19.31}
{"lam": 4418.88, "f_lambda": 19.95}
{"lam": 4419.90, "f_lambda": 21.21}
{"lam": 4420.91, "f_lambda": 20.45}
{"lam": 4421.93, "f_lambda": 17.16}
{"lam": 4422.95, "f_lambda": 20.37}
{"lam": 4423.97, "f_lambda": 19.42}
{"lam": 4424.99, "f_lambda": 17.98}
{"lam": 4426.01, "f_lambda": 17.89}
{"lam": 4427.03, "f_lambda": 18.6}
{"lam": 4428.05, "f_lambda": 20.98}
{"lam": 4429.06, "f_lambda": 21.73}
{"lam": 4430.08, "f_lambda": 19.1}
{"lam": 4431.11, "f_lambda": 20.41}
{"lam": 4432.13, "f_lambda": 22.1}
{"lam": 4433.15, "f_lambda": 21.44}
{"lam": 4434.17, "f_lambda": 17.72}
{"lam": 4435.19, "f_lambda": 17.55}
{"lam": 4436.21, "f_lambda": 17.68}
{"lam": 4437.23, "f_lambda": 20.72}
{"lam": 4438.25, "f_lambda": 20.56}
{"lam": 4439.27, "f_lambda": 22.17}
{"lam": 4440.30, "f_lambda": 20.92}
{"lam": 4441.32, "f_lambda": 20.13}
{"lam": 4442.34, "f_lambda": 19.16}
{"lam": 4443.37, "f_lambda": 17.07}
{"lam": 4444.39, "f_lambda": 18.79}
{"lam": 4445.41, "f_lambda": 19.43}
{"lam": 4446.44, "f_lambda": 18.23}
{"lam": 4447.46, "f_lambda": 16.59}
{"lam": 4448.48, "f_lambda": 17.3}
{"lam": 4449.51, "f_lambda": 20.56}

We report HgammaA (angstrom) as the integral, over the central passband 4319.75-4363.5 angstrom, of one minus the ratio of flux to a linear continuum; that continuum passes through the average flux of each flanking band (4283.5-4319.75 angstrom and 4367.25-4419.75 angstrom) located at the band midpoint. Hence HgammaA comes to -4.3 angstrom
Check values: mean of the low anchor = 14.6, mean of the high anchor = 18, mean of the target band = 17.7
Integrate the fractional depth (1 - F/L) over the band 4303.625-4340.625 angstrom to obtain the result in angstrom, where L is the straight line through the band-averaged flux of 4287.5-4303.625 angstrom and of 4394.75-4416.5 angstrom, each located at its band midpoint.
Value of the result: -3.6 angstrom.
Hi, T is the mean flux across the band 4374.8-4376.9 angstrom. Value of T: 18.1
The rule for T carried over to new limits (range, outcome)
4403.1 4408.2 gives 15.9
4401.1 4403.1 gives 17.4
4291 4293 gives 15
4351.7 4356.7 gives 16.9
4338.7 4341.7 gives 12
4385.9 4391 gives 18.3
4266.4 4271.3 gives 16.8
